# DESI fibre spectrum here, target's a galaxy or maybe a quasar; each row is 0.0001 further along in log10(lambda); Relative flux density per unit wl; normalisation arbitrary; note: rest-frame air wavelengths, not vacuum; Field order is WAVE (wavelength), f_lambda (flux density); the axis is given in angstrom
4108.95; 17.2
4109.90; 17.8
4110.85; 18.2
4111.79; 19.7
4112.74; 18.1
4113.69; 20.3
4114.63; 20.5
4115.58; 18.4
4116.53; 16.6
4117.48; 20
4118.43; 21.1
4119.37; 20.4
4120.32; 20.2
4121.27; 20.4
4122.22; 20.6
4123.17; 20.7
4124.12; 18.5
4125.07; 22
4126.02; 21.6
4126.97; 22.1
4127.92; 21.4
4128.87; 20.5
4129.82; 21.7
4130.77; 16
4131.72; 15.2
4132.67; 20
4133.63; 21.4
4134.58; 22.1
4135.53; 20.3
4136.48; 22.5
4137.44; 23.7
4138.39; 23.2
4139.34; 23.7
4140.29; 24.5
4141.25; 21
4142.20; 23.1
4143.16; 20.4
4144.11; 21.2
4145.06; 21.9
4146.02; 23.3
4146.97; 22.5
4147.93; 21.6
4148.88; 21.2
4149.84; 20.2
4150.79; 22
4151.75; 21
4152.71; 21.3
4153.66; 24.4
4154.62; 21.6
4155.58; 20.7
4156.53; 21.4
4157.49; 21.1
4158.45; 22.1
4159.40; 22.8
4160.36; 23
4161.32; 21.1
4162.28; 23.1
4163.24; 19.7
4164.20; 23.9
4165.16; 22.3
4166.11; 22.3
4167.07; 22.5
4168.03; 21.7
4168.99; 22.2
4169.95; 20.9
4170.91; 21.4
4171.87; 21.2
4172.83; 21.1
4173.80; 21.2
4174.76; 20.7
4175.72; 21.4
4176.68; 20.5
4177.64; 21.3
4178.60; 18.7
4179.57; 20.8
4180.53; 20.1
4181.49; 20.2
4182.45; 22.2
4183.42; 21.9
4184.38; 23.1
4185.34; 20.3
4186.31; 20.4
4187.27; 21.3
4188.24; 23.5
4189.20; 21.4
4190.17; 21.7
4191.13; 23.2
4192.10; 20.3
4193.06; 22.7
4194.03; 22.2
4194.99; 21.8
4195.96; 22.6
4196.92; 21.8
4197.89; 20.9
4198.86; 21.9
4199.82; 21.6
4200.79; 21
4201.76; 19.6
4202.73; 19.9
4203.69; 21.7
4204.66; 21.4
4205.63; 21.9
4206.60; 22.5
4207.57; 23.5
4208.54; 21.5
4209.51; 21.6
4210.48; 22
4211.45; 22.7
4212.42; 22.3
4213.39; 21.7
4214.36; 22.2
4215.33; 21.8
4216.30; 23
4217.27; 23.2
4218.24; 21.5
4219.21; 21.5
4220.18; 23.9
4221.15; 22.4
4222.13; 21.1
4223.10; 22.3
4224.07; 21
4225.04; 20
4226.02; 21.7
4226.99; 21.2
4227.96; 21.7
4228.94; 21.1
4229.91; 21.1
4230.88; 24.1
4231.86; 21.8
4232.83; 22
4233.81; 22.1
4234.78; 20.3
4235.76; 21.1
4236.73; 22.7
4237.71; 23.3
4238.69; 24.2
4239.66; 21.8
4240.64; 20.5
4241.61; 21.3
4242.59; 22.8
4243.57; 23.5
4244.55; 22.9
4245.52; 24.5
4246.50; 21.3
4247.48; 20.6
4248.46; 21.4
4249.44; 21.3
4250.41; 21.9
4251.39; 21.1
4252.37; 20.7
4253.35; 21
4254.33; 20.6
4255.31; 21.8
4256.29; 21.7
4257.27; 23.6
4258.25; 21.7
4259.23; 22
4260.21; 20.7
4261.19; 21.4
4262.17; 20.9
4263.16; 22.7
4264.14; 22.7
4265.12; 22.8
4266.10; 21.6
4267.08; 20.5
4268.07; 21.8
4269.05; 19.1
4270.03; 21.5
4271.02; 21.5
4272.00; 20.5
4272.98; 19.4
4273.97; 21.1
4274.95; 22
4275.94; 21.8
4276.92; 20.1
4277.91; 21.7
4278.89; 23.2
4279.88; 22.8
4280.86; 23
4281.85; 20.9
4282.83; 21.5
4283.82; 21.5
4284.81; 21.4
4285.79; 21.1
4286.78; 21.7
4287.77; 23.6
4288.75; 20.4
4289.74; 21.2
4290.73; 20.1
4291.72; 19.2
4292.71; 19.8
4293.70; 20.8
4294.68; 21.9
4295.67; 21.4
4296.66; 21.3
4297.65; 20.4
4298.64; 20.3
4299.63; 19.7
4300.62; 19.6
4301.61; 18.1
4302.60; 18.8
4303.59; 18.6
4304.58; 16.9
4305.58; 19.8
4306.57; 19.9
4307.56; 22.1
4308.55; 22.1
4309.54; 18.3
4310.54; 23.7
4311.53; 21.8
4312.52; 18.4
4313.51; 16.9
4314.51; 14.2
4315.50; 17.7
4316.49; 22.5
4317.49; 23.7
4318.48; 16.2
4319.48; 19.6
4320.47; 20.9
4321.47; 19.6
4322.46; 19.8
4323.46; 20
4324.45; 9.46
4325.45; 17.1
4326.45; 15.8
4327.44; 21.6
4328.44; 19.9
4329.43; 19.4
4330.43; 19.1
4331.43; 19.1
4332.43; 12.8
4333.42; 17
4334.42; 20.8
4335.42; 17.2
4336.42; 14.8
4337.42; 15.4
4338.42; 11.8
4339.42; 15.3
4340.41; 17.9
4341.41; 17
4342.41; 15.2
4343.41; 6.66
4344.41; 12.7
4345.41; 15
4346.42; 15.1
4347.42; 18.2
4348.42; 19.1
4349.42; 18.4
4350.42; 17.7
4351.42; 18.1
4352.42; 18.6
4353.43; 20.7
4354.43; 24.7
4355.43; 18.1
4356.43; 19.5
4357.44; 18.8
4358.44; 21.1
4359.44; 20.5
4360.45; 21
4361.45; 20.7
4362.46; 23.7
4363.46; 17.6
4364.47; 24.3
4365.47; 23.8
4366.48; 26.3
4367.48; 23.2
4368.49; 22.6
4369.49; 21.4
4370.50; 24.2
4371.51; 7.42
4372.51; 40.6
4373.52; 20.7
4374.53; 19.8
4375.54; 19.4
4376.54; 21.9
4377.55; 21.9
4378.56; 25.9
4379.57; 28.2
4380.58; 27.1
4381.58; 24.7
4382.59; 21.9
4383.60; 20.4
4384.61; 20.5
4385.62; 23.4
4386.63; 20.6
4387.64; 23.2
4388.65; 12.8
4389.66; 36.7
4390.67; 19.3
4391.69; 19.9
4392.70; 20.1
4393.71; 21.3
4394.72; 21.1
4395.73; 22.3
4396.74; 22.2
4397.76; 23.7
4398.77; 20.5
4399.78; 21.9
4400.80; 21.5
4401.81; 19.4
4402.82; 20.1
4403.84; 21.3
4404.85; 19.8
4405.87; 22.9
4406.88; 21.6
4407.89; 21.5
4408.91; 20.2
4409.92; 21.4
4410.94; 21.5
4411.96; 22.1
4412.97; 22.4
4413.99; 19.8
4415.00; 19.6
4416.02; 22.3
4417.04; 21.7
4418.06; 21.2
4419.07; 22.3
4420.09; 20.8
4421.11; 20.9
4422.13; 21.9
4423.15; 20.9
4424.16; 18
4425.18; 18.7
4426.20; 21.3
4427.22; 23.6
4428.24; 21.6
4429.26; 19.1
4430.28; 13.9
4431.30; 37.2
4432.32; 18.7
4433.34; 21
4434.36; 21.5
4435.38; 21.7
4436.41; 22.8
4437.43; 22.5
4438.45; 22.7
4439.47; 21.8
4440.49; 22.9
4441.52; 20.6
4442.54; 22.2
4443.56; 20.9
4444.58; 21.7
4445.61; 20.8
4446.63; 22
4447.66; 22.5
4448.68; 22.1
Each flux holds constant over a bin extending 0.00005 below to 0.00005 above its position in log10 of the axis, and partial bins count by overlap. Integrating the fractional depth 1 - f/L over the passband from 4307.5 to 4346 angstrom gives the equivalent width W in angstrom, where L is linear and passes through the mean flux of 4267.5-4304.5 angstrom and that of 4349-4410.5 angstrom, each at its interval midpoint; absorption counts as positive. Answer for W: 6.6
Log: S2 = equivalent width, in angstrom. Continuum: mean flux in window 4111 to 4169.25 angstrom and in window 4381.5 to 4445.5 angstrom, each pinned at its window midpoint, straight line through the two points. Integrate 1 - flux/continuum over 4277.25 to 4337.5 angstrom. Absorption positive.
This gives 4.90 angstrom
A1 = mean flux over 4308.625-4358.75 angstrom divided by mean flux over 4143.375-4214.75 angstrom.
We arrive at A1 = 0.8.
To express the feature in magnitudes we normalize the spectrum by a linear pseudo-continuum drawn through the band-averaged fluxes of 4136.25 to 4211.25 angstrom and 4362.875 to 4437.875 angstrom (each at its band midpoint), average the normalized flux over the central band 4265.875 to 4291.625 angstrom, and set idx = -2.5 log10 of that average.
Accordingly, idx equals 0.03 mag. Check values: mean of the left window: 21.7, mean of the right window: 21.9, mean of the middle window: 21.3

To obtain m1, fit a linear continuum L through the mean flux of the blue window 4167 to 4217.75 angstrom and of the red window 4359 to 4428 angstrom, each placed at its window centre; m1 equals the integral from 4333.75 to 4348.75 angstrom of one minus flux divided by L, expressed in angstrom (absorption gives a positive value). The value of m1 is 4.4 angstrom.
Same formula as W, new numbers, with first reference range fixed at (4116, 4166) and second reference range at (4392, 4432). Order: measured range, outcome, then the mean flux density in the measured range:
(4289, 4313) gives 1.3 angstrom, 20.2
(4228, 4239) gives -0.4 angstrom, 22.1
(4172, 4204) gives 0.0 angstrom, 21.3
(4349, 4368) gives 0.4 angstrom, 20.9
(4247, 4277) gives 0.0 angstrom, 21.4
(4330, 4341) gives 2.5 angstrom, 16.5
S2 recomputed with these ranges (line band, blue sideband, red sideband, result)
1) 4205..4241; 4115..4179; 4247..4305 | -1.5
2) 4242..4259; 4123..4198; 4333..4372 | -1.5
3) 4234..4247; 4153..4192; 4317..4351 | -1.7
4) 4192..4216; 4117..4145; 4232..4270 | -0.3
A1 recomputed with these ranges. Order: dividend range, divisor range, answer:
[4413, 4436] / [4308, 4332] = 1.12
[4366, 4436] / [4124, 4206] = 1.02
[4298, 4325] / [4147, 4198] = 0.89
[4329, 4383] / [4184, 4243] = 0.90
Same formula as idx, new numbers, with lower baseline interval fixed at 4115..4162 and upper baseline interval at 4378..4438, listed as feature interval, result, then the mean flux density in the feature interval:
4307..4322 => 0.091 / 19.9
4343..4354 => 0.295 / 16.5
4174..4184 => 0.023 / 20.8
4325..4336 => 0.191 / 18.1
